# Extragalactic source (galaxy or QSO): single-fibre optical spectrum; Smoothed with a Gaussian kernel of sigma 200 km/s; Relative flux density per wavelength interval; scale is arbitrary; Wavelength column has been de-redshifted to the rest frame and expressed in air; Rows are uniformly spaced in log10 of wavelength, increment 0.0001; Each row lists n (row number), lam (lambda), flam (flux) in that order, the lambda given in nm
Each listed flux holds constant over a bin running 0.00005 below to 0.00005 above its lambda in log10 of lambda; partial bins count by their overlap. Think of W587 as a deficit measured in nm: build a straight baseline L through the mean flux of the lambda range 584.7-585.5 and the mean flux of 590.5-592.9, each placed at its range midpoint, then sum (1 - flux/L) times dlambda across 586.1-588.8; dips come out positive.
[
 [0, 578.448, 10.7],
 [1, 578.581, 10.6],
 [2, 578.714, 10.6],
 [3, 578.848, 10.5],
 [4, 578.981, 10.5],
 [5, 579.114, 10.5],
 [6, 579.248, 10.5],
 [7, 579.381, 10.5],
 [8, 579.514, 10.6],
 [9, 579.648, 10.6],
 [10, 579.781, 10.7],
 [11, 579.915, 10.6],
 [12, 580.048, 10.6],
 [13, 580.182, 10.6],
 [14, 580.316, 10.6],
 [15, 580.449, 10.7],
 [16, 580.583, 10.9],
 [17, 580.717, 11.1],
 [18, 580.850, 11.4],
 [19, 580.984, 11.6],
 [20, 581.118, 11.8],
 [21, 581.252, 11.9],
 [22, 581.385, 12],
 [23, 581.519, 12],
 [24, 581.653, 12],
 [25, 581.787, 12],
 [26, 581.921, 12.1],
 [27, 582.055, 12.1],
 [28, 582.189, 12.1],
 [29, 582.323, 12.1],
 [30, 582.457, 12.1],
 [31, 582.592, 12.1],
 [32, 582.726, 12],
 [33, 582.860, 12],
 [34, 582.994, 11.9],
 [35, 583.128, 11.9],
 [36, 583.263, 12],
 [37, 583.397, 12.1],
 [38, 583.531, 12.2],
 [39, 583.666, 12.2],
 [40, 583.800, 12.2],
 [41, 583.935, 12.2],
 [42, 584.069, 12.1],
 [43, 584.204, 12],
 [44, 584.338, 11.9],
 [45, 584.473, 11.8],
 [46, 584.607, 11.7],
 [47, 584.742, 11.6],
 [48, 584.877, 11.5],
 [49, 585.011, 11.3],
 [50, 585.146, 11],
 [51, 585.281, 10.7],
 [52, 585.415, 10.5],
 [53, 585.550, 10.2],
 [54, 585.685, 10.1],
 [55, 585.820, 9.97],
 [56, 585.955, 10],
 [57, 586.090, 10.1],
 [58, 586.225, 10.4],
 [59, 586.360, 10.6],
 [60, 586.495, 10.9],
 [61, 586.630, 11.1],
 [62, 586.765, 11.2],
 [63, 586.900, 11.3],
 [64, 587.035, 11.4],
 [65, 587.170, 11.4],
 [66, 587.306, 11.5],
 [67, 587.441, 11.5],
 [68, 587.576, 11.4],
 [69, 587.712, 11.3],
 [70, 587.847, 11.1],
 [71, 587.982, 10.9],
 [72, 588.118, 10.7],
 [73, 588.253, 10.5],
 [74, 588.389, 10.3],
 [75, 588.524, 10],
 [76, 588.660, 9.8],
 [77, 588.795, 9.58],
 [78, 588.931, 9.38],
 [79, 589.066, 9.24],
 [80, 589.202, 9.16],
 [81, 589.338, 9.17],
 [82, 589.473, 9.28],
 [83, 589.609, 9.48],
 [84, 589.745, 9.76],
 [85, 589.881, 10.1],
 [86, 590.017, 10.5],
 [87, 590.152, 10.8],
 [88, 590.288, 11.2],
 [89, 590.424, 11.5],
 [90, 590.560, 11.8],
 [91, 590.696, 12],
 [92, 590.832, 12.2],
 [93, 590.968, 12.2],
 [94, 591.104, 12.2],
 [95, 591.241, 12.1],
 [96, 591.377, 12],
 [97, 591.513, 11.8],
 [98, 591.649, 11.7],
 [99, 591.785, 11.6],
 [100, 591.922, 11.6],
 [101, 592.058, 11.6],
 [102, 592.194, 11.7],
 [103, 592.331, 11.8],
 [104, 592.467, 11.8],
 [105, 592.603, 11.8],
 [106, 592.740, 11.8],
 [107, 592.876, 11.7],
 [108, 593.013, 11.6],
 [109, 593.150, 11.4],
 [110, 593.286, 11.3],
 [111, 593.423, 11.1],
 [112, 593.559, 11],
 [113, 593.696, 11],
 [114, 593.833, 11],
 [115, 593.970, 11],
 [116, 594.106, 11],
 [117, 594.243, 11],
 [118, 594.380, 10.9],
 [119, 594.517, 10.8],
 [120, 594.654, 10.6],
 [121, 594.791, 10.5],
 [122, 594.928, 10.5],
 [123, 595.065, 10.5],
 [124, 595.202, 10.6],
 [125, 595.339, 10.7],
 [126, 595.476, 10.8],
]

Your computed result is 0.12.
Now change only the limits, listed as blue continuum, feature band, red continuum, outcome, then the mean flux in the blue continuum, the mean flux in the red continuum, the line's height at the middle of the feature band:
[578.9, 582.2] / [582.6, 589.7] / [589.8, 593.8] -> 0.25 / 11.2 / 11.5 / 11.4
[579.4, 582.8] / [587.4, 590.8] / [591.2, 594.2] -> 0.31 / 11.4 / 11.5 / 11.5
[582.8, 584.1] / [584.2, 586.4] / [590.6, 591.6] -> 0.22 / 12.1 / 12.1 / 12.1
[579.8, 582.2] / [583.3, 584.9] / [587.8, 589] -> -0.15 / 11.4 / 10.2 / 10.9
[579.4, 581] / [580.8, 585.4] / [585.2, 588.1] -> -0.44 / 10.8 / 10.8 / 10.8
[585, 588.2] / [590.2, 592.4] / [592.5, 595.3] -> -0.16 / 10.8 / 11.1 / 11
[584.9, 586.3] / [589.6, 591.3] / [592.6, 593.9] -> -0.04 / 10.5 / 11.3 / 11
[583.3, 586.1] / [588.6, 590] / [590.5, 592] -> 0.26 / 11.3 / 11.9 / 11.7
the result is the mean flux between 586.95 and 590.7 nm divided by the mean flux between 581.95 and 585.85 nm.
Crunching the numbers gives 0.90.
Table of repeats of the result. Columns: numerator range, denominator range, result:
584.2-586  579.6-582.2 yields 0.97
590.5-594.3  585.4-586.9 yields 1.11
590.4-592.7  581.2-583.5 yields 0.99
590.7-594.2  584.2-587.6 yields 1.05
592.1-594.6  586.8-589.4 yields 1.08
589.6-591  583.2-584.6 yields 0.92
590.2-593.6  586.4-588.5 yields 1.06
